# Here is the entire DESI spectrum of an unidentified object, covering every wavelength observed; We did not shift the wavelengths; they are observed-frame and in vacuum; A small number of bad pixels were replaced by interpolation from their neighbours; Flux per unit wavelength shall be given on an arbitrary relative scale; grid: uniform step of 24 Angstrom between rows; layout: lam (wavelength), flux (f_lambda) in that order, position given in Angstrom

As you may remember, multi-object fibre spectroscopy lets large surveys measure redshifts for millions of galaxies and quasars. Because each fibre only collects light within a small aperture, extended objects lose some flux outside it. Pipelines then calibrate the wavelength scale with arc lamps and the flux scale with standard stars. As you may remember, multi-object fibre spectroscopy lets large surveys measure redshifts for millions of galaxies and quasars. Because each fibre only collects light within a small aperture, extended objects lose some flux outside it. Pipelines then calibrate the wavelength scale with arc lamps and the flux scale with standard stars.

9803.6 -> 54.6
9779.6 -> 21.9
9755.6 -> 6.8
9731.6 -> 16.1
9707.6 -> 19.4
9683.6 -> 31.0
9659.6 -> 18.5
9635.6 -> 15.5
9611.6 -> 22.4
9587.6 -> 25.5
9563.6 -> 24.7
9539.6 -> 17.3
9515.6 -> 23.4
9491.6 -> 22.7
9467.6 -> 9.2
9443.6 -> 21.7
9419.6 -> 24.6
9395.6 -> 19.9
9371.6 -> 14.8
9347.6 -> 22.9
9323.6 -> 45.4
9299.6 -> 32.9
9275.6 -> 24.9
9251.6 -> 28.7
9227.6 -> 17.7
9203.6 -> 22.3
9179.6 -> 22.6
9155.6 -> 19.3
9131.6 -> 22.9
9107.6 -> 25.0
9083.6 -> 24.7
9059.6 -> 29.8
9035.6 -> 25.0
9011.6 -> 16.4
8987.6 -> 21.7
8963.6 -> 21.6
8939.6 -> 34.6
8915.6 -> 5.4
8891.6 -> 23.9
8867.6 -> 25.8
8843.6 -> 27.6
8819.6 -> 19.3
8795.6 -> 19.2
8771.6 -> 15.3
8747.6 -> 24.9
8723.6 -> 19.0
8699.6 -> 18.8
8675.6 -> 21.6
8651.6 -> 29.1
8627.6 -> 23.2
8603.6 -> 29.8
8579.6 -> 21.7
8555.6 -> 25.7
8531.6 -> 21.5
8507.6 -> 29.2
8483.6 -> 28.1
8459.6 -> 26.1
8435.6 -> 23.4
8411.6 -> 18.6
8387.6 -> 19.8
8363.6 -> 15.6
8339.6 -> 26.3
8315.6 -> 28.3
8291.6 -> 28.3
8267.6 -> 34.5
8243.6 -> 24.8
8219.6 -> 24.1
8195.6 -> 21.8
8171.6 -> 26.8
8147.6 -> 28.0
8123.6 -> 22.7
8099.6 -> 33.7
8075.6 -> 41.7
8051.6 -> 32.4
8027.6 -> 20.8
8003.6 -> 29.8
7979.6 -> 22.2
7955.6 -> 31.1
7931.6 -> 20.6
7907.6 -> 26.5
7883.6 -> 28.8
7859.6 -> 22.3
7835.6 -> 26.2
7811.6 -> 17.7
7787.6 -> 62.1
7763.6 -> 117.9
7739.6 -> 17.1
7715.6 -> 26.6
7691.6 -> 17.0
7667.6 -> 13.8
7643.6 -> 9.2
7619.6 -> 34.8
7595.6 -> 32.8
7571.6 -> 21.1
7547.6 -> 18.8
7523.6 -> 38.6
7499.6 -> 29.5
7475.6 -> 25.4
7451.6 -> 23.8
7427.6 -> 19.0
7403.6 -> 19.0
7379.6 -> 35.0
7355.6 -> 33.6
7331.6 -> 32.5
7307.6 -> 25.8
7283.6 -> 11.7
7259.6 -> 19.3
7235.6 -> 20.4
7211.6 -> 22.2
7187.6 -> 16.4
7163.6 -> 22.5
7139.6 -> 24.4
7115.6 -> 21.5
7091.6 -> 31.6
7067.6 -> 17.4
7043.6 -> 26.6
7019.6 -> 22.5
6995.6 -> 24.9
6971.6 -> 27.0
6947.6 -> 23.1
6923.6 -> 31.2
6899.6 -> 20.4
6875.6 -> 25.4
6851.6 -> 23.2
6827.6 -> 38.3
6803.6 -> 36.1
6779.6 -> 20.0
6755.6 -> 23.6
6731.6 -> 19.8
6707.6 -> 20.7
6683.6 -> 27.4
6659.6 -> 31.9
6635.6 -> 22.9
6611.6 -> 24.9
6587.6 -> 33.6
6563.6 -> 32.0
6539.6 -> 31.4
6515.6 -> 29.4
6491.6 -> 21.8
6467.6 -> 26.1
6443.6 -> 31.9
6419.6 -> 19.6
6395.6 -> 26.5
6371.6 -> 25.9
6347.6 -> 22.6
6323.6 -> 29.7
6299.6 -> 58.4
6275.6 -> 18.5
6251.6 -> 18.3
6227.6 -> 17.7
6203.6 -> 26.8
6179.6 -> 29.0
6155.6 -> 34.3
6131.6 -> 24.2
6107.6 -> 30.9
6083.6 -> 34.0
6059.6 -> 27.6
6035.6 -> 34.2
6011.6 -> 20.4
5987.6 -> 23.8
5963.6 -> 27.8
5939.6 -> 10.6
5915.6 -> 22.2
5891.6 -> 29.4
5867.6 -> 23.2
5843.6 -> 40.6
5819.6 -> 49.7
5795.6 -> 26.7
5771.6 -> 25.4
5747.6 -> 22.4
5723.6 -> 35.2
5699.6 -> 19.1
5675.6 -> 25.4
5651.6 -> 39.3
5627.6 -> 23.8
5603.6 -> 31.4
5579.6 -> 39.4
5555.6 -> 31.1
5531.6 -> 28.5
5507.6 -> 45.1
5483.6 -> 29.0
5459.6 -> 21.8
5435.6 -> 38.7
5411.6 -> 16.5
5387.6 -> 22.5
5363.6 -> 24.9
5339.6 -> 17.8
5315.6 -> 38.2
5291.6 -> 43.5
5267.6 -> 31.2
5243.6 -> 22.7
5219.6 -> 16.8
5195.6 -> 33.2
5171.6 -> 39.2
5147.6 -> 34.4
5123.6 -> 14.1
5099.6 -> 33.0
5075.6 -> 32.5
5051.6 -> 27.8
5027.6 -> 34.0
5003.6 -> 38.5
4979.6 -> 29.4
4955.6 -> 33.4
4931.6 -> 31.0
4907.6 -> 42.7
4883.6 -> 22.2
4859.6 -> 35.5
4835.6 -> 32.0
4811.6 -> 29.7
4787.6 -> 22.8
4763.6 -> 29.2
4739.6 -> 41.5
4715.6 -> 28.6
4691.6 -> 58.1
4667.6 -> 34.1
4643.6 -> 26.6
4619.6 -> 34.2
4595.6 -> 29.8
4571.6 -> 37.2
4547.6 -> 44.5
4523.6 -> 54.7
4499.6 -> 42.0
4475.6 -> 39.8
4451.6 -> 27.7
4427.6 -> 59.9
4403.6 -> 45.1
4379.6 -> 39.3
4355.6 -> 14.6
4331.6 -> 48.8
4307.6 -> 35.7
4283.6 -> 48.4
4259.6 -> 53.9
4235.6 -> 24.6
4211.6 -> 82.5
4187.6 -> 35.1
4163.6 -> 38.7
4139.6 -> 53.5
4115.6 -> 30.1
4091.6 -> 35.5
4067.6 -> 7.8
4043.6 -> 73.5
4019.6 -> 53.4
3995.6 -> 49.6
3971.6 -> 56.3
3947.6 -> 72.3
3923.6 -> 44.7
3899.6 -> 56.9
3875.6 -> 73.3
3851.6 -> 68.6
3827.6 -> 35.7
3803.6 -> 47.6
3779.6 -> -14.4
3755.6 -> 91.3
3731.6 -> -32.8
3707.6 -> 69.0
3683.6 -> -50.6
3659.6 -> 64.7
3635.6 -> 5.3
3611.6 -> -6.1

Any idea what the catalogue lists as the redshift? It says 1.08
